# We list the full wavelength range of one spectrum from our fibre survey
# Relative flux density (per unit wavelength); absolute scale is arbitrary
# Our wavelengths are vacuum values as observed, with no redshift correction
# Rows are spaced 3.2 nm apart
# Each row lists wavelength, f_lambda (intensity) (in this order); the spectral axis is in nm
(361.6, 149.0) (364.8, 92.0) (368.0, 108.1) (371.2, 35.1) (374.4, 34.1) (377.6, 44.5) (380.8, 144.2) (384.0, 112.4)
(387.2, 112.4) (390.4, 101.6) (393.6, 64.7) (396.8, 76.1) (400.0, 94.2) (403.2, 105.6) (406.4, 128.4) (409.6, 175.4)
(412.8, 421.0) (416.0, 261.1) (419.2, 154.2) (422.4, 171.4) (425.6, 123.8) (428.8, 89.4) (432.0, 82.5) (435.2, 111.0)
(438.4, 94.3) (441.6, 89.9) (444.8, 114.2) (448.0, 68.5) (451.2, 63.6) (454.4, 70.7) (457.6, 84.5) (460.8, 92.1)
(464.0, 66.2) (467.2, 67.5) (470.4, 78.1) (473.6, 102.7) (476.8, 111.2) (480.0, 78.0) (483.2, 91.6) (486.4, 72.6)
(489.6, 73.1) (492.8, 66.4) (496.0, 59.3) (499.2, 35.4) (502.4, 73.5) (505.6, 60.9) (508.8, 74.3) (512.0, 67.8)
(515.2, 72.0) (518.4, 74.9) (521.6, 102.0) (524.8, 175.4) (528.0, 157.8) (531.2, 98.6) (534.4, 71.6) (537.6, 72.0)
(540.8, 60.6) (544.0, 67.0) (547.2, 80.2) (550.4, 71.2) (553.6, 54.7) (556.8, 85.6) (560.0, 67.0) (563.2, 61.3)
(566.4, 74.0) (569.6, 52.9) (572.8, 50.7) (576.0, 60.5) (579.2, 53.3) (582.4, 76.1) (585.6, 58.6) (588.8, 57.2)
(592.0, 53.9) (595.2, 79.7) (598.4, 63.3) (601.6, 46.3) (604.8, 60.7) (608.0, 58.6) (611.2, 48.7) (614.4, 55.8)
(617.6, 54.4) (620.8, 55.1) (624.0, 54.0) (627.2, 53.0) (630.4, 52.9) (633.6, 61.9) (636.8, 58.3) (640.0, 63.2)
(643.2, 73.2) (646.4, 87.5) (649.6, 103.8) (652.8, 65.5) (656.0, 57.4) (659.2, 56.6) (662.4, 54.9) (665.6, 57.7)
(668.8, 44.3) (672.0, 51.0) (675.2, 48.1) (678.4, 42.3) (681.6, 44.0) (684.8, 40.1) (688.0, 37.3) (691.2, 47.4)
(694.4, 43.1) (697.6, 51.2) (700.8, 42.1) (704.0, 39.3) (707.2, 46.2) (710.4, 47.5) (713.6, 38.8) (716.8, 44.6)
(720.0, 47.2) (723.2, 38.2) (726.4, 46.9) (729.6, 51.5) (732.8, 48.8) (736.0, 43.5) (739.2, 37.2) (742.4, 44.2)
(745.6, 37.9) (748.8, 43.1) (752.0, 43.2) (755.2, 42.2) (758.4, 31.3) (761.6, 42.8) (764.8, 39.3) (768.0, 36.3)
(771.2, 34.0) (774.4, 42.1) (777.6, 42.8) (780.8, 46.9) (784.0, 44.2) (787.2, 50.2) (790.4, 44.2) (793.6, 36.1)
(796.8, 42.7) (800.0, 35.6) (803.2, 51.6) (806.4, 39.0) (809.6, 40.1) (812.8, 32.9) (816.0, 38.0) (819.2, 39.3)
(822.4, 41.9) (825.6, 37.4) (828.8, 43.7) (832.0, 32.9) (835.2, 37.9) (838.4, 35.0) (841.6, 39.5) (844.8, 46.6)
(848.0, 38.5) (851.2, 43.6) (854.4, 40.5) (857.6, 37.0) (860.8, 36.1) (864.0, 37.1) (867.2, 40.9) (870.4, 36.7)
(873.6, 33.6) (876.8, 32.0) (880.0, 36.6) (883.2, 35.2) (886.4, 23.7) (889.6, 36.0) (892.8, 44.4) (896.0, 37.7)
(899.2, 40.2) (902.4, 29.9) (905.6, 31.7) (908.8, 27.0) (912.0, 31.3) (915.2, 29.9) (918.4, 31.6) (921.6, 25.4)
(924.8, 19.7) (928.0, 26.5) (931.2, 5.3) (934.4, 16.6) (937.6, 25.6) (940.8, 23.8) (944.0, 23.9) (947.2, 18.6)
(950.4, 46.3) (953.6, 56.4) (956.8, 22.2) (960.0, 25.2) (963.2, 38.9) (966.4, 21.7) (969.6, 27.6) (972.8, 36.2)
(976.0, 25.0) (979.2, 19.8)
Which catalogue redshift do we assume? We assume 2.40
